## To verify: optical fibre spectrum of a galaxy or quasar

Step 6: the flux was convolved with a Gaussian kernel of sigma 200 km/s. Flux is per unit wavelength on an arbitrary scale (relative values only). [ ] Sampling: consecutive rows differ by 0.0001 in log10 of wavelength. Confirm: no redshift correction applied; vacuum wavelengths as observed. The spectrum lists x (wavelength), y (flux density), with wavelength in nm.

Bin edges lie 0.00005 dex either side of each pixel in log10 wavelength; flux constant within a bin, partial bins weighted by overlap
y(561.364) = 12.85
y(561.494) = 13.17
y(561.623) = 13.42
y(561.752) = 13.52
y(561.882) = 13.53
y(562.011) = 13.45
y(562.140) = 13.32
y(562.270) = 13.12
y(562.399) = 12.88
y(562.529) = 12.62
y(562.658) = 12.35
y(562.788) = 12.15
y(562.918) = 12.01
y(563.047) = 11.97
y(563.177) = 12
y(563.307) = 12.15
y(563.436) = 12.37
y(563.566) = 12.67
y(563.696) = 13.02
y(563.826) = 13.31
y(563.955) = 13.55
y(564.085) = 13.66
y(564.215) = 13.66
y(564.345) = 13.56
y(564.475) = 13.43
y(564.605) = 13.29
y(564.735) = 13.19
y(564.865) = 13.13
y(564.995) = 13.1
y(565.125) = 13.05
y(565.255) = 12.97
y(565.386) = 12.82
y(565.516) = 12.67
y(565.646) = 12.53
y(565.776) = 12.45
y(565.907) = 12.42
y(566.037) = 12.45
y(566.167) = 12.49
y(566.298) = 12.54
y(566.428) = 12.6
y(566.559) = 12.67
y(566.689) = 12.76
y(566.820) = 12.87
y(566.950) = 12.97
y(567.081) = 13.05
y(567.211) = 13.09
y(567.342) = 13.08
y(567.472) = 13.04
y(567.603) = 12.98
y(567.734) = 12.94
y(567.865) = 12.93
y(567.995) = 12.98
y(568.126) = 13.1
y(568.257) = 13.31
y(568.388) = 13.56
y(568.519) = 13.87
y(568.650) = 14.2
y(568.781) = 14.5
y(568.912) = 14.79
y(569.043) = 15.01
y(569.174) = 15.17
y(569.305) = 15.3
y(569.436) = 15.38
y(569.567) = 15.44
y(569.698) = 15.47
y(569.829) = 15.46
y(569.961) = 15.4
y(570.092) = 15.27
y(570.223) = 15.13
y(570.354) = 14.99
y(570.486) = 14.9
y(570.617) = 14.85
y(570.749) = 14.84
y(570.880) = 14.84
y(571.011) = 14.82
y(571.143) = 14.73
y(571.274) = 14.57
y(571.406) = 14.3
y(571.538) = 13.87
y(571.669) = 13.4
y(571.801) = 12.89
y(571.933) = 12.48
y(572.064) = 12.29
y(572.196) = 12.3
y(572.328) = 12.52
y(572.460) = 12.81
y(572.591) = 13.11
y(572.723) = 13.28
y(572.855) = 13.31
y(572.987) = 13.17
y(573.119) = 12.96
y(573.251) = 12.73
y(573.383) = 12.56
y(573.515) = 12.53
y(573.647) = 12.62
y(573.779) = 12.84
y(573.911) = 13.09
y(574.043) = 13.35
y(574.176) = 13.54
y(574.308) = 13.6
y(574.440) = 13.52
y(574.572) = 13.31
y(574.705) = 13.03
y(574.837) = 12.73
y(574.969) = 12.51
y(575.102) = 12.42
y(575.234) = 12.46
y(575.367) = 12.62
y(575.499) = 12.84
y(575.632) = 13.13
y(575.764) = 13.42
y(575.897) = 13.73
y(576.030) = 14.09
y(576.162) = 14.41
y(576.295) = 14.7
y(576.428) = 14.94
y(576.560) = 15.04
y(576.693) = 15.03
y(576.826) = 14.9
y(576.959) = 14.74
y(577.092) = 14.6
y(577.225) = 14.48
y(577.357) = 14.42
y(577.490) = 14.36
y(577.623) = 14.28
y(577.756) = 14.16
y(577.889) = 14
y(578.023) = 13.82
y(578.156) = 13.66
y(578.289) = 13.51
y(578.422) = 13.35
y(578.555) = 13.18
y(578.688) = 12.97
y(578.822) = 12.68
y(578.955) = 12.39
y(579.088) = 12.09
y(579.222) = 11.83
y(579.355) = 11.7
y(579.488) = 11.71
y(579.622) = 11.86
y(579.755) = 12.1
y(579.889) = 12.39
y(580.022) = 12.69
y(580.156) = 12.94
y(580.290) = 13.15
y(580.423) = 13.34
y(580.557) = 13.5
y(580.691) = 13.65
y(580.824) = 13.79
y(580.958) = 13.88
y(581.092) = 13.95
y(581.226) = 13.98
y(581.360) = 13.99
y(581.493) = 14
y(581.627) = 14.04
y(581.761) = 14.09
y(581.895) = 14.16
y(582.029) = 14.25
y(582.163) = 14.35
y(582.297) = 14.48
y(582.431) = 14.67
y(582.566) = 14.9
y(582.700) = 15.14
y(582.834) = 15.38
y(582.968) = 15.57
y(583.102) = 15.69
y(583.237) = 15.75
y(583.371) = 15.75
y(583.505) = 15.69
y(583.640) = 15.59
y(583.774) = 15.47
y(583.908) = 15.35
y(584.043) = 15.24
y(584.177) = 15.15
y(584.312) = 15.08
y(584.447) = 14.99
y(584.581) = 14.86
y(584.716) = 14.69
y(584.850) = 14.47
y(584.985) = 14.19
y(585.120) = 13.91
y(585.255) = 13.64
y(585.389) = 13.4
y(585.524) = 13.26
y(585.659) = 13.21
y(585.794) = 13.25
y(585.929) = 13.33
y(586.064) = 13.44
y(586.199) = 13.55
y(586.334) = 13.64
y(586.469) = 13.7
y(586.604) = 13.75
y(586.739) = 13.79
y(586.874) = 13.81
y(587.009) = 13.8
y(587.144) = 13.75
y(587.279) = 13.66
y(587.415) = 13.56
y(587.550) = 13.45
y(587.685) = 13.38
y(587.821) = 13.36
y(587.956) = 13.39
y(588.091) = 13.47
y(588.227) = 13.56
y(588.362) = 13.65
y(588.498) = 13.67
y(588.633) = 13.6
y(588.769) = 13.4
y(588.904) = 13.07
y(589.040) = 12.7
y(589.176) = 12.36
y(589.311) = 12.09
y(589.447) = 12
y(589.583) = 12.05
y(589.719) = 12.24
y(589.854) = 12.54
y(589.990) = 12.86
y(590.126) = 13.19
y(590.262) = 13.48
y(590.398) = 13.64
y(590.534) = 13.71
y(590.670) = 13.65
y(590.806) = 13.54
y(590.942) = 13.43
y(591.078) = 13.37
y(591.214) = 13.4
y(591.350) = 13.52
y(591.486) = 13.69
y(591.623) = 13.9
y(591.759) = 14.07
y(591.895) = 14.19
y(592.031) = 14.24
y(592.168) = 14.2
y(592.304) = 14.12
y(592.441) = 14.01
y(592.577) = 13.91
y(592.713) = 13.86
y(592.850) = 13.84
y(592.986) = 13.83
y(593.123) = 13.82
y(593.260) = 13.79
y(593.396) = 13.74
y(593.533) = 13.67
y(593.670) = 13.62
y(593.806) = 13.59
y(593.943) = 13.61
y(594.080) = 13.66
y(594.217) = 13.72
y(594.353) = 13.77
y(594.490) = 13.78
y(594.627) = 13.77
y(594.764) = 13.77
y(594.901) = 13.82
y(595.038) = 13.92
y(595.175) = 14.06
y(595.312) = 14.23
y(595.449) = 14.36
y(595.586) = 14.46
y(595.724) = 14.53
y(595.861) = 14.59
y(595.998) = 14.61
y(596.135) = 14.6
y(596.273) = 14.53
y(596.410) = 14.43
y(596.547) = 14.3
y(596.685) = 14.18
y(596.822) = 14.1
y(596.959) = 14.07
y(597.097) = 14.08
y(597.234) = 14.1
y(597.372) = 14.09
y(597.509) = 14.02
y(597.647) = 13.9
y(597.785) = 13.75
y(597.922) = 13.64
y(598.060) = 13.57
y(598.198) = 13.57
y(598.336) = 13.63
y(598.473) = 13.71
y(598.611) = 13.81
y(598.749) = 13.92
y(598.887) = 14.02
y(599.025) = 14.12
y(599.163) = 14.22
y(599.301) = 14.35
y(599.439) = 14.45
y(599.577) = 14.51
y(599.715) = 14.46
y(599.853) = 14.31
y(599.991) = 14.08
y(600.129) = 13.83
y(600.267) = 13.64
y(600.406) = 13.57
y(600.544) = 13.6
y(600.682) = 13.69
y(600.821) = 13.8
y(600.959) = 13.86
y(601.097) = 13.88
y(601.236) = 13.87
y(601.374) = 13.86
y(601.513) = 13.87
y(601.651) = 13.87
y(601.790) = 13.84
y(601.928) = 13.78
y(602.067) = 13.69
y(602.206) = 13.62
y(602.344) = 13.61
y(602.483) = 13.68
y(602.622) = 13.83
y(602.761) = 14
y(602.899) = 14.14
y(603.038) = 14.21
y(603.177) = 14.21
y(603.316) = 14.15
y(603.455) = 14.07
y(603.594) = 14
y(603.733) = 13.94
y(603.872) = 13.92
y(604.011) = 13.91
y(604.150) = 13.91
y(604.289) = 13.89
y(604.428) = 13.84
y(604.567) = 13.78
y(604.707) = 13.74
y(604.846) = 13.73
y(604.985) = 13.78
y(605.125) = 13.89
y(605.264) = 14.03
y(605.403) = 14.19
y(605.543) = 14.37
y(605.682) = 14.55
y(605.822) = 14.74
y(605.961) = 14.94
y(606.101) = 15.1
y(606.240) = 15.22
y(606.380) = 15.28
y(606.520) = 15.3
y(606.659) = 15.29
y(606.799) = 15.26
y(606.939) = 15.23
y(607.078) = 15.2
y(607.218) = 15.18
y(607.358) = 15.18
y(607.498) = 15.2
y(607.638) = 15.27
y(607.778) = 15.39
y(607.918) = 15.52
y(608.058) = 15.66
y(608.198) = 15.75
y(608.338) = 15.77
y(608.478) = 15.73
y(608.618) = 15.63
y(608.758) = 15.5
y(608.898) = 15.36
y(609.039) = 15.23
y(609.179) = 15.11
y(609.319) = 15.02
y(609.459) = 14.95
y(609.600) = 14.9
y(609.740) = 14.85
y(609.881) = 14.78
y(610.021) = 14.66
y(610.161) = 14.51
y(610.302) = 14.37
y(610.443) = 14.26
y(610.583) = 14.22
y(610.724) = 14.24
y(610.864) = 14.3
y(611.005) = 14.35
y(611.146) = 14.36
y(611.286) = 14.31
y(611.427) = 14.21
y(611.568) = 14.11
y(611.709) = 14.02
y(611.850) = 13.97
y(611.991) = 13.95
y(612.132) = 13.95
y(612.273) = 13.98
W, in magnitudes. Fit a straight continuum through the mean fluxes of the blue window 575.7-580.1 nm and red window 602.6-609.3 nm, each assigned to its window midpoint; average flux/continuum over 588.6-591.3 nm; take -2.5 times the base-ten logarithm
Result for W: 0.08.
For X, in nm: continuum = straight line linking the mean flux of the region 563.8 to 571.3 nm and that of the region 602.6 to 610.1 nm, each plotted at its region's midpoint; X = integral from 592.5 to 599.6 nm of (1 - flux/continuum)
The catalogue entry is 0.23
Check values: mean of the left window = 13.7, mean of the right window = 14.7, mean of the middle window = 14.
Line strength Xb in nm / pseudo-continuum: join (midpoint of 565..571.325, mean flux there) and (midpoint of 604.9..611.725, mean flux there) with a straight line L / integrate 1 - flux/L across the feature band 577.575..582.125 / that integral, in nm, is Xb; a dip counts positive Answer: 0.27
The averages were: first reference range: 13.8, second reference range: 14.9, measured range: 13.3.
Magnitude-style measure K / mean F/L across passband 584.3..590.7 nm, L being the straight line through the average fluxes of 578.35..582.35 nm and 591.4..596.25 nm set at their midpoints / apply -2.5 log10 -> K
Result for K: 0.01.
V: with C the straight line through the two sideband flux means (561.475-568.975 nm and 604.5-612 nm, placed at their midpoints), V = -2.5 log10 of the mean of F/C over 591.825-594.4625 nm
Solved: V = 0.02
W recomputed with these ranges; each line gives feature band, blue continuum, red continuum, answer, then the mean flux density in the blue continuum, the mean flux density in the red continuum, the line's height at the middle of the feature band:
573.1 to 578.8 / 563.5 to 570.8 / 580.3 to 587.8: 0.03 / 13.6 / 14.2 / 14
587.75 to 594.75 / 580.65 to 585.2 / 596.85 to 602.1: 0.07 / 14.7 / 13.9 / 14.3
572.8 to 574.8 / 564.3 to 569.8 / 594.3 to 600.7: 0.04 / 13.4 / 14.1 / 13.6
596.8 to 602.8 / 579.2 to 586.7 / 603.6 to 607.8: 0.04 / 14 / 14.6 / 14.4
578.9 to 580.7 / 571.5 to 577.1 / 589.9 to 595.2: 0.08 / 13.3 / 13.7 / 13.4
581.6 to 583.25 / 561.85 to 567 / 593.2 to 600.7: -0.10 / 12.8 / 14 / 13.5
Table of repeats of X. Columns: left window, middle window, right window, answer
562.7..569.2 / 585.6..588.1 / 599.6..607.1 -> 0.023 nm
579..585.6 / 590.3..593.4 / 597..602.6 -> 0.039 nm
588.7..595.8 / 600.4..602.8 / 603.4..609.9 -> 0.098 nm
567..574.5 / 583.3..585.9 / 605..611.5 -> -0.068 nm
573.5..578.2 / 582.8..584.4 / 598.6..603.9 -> -0.196 nm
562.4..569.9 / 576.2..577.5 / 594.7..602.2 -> -0.117 nm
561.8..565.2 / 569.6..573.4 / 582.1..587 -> -0.114 nm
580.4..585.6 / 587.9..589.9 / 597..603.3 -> 0.198 nm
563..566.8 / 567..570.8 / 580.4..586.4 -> -0.312 nm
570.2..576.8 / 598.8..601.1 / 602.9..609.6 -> 0.077 nm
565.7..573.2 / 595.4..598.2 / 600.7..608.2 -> 0.007 nm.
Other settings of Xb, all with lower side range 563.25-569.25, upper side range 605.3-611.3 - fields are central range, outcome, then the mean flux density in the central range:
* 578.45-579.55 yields 0.11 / 12.4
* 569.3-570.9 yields -0.22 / 15.2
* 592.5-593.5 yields 0.04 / 13.8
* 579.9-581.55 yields 0.03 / 13.5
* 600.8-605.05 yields 0.25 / 13.9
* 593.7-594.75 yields 0.05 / 13.7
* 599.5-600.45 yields 0.04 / 14.1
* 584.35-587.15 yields 0.03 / 13.8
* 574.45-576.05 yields 0.07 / 13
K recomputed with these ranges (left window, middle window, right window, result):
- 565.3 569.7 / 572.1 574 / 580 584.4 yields 0.08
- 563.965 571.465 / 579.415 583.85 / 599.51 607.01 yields -0.02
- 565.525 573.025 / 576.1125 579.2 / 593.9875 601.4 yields -0.01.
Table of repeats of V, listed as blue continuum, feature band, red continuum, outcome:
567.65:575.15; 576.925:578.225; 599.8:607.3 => -0.03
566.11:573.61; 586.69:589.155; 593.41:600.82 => 0.03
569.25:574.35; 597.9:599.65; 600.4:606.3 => 0.00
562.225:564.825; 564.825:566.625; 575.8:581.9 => 0.02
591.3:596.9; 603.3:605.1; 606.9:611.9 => 0.05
